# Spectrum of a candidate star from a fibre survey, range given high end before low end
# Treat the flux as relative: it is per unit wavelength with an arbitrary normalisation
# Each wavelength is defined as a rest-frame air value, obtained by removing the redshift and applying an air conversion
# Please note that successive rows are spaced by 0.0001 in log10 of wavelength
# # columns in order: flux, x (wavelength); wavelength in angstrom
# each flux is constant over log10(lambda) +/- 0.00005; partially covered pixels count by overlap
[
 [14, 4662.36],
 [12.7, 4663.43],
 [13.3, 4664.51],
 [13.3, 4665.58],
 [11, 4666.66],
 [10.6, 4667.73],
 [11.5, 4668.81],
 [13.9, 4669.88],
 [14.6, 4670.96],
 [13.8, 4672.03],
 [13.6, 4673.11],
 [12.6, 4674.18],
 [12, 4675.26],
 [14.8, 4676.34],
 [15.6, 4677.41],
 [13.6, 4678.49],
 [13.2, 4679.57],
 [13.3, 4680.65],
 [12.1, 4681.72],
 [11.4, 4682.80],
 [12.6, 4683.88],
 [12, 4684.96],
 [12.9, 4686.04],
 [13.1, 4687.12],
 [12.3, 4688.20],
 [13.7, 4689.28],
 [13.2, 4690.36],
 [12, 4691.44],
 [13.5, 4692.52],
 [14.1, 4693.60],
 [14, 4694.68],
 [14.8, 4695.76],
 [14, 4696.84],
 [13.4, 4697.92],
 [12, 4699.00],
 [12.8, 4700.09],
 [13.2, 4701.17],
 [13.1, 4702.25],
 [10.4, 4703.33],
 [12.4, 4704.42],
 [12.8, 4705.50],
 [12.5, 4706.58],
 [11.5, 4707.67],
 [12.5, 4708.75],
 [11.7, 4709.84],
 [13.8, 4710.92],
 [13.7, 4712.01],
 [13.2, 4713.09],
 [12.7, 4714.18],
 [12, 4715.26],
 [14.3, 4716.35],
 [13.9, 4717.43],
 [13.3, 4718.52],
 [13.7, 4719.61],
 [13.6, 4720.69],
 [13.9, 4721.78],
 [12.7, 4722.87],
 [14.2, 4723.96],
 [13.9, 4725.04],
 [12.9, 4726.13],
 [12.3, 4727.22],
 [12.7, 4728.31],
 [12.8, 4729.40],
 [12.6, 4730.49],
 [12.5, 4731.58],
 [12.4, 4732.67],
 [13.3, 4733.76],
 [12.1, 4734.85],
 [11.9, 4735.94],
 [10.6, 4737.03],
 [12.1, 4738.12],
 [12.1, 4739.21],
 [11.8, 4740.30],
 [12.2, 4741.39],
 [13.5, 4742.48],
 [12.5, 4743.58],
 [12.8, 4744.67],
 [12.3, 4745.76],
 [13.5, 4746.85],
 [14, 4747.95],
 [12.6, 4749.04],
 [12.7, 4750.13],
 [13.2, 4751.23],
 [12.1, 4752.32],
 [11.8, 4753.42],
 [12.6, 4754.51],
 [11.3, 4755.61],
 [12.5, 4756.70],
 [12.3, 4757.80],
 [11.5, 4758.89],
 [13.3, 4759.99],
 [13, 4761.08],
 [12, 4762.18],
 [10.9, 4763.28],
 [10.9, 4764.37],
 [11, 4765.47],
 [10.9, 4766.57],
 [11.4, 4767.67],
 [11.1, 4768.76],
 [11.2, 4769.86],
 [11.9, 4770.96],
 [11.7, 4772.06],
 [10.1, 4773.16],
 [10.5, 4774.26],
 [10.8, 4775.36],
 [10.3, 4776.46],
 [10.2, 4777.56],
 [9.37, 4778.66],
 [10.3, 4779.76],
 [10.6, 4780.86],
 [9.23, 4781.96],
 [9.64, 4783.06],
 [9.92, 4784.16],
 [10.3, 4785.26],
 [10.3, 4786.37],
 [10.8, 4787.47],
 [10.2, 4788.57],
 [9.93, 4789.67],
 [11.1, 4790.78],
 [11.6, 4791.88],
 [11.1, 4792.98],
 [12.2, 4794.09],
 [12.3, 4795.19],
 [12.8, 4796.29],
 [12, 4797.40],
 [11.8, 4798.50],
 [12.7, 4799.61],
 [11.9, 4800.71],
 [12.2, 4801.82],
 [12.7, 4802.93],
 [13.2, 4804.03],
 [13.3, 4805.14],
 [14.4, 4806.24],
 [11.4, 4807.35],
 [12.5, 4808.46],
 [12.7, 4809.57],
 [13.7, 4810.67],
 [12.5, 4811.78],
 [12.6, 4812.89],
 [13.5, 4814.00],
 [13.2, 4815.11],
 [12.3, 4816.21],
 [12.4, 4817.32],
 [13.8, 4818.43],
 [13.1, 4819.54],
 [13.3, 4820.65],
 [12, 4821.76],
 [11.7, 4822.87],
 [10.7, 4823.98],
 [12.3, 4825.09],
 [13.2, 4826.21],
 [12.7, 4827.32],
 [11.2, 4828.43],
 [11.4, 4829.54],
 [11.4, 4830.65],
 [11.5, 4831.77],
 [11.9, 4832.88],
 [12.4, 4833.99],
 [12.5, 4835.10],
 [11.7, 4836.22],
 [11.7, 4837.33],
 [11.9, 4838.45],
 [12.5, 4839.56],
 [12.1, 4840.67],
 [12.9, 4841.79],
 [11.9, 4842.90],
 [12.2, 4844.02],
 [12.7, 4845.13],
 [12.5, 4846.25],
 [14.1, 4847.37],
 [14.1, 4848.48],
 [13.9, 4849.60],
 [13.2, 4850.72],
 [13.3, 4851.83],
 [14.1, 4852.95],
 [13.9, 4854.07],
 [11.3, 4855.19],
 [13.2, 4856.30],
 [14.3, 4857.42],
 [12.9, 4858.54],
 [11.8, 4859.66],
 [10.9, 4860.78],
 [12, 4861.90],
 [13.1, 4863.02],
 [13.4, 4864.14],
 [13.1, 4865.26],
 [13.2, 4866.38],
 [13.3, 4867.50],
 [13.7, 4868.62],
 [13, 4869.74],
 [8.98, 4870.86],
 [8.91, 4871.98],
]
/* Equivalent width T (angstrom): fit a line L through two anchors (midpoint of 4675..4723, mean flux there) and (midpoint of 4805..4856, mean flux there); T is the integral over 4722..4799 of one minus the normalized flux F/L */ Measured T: 6.5 angstrom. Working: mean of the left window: 13.1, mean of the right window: 12.6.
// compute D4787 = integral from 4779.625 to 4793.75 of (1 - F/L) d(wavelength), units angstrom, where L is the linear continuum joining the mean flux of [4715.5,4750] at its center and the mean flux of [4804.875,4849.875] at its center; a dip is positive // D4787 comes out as 2.5 angstrom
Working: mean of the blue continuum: 12.9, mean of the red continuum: 12.5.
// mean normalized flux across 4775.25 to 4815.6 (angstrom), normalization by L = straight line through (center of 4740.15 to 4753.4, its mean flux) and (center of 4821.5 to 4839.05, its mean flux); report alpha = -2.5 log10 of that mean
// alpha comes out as 0.06 mag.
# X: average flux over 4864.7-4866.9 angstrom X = 13.2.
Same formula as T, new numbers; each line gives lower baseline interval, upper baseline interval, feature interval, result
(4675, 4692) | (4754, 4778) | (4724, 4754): -1.6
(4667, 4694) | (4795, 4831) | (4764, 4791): 4.5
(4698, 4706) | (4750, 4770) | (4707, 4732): -1.6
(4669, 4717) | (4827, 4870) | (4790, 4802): 0.8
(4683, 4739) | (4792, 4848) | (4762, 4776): 1.7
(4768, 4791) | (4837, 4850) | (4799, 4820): -2.4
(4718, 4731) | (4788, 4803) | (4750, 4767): 0.7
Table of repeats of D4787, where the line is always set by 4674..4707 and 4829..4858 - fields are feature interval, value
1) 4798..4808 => 0.1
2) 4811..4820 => -0.2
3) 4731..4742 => 0.7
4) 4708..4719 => -0.1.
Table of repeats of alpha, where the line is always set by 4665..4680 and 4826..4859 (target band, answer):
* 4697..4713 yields 0.04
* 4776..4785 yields 0.27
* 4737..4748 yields 0.04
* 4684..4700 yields -0.01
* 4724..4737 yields 0.03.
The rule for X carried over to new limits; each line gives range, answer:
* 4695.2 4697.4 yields 14.4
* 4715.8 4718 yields 14.1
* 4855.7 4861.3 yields 12.6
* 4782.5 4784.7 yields 9.79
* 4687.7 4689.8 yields 13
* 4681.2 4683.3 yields 11.7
